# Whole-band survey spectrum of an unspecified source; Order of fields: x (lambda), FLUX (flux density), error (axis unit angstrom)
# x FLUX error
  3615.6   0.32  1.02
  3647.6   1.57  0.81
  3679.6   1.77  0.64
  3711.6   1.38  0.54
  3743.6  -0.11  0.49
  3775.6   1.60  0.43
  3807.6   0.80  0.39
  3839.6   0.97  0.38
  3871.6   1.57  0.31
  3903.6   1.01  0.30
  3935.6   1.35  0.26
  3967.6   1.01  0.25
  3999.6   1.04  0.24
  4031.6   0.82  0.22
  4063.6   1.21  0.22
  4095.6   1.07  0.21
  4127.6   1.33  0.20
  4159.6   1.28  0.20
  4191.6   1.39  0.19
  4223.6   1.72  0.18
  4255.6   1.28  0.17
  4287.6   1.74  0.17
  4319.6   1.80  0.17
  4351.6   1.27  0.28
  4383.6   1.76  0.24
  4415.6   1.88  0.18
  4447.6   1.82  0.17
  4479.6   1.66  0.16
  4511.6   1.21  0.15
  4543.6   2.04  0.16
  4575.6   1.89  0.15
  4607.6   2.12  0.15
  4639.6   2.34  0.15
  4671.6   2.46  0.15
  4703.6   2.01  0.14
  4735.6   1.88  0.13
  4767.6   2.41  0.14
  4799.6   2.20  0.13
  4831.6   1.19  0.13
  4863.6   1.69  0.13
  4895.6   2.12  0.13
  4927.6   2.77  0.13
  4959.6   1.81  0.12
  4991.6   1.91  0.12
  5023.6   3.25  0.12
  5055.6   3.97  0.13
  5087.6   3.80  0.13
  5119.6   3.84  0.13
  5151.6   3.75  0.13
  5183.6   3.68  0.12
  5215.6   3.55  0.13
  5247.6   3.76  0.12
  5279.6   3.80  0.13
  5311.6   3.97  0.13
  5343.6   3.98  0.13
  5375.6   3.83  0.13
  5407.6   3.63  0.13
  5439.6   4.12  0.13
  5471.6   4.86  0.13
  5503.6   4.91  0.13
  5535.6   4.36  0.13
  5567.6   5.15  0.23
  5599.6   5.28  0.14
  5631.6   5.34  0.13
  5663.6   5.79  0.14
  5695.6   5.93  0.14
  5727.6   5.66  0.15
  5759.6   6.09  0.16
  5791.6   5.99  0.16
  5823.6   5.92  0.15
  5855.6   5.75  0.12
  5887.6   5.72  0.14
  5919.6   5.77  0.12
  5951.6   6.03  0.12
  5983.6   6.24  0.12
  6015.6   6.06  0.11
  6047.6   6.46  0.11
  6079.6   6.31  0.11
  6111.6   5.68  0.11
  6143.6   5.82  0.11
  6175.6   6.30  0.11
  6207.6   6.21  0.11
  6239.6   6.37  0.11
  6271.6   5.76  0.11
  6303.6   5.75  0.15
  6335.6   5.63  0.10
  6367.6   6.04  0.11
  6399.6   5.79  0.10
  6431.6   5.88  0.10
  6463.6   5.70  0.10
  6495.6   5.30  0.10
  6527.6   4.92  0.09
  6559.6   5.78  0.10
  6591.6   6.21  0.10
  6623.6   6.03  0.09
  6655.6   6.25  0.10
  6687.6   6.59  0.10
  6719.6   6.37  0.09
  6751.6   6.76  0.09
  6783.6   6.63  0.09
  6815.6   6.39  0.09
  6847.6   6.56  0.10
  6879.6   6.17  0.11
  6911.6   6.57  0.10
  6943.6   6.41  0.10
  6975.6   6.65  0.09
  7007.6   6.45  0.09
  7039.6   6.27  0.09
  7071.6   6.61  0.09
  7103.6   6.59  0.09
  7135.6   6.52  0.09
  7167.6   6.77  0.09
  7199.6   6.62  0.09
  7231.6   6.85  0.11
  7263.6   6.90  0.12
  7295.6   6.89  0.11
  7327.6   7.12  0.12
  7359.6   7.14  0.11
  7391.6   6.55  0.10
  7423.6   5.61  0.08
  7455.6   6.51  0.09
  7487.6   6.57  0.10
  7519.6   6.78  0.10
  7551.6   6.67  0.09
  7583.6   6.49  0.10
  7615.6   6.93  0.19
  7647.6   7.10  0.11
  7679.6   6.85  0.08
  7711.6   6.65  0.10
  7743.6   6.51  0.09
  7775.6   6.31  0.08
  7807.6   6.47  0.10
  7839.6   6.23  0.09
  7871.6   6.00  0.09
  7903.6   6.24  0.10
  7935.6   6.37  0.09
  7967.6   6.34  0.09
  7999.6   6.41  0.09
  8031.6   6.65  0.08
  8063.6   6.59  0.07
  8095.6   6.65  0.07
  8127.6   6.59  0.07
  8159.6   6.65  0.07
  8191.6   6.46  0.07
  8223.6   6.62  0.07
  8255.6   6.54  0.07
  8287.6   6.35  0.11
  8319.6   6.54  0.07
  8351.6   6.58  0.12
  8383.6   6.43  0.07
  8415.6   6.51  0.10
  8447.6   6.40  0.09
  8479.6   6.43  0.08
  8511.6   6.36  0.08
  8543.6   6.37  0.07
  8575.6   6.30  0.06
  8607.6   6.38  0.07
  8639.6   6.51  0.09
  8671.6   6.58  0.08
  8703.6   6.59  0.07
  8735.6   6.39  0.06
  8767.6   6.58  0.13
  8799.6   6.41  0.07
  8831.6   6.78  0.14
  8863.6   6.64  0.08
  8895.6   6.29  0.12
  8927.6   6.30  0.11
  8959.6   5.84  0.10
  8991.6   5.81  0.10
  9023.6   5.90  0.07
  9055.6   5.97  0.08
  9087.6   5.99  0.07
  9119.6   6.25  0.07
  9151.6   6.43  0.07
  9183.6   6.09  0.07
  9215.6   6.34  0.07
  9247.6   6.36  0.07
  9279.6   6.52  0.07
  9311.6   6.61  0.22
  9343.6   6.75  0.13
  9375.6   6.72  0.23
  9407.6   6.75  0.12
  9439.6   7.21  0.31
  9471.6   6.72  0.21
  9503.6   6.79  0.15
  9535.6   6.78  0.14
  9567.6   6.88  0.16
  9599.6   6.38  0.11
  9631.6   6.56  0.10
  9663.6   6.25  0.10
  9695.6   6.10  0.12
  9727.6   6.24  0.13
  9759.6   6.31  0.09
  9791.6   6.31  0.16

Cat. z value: 0.26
